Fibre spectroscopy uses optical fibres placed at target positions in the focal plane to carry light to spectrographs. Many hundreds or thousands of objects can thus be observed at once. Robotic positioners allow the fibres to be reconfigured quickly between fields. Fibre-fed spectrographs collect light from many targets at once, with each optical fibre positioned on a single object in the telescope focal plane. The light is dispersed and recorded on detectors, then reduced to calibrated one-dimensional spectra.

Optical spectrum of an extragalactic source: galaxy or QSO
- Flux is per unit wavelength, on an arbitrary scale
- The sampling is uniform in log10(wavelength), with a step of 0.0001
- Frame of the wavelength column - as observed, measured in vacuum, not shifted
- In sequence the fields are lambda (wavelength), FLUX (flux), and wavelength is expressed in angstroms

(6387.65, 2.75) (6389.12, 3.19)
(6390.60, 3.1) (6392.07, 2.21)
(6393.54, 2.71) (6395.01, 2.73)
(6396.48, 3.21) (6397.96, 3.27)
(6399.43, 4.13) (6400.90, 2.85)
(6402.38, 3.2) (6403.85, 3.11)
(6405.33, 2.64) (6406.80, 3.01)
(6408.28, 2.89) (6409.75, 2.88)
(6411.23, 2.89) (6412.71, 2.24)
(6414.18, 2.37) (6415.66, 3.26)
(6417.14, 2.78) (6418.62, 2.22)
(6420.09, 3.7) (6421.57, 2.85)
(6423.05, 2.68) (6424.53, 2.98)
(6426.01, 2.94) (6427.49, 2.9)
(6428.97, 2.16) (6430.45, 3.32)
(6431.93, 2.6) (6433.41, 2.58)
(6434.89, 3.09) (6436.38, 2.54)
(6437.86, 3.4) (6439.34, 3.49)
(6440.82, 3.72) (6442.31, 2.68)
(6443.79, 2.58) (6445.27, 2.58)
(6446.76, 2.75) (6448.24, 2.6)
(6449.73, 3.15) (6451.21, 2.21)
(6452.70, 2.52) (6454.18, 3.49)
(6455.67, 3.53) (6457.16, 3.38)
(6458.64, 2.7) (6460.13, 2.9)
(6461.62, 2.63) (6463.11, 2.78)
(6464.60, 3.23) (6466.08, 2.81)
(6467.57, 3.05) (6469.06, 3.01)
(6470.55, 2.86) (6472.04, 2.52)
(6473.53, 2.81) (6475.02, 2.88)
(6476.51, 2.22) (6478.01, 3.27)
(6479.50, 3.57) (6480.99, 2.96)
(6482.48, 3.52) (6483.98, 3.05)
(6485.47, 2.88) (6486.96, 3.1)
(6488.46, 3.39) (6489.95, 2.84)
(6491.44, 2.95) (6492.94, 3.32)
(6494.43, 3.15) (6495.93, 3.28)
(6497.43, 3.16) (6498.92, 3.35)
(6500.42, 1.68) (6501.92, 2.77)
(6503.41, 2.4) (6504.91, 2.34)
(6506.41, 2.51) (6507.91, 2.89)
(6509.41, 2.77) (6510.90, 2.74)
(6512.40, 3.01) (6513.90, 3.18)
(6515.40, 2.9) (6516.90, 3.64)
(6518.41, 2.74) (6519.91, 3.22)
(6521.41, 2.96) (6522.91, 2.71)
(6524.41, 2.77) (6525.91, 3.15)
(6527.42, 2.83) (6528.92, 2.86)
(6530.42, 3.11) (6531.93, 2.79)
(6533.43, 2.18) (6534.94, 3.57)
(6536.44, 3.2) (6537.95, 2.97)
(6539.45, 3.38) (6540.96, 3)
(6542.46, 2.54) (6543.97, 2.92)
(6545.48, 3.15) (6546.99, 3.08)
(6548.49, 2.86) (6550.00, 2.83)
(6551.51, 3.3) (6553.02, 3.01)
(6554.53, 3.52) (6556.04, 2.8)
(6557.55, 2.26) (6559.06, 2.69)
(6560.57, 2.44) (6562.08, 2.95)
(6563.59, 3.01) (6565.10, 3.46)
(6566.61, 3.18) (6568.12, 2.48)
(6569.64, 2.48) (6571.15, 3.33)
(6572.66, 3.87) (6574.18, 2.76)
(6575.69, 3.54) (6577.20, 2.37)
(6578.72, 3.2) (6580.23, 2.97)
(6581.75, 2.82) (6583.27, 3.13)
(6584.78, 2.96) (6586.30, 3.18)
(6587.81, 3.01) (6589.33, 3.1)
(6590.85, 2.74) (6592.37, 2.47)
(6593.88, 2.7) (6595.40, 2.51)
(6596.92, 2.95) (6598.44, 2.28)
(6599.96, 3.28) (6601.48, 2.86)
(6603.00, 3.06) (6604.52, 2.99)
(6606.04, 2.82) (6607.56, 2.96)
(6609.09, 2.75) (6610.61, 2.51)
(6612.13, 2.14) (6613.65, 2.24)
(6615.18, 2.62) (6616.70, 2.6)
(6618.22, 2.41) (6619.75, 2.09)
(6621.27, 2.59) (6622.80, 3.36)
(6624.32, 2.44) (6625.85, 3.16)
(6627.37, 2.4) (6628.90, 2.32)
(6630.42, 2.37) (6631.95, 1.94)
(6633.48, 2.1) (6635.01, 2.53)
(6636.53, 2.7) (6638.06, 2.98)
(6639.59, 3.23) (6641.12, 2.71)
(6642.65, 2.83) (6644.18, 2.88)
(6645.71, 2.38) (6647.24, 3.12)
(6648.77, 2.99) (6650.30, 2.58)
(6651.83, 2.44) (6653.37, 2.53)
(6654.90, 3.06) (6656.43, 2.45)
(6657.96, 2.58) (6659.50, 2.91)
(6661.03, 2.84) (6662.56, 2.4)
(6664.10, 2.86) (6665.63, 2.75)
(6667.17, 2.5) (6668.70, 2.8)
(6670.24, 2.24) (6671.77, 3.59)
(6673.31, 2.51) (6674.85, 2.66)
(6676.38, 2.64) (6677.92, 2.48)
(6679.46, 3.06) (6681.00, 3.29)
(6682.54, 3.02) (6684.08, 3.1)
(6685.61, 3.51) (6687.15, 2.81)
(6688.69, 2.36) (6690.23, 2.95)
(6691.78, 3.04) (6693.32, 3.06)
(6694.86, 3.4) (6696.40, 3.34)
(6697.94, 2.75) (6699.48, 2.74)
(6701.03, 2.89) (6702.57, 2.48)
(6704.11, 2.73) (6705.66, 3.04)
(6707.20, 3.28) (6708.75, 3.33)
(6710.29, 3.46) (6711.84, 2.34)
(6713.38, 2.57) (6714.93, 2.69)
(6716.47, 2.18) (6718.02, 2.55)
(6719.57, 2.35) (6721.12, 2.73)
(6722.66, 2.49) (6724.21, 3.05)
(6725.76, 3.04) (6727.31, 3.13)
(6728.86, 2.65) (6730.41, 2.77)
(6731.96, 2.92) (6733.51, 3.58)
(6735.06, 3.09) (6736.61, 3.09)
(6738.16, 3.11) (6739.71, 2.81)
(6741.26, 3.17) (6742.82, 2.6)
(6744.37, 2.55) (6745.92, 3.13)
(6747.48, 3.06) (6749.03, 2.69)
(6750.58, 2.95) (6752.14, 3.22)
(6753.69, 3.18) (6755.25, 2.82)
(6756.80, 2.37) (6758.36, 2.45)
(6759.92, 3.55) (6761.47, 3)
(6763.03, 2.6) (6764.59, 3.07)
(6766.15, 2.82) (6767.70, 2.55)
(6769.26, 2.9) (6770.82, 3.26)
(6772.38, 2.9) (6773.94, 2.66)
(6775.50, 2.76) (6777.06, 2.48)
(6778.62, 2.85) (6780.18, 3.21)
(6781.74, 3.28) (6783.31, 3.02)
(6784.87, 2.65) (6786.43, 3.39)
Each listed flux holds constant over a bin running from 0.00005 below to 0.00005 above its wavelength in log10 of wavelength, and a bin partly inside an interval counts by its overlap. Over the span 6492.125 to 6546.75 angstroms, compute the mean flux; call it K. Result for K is 2.92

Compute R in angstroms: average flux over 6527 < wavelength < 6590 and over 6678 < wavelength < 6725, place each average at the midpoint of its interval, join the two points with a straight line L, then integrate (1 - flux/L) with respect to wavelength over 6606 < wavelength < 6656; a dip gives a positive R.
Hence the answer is 5.2 angstroms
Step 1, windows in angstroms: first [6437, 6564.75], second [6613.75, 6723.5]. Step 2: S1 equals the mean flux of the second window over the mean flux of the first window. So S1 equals 0.9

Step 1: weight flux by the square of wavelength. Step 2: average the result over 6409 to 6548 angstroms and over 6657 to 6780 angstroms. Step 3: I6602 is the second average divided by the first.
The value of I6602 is 1.06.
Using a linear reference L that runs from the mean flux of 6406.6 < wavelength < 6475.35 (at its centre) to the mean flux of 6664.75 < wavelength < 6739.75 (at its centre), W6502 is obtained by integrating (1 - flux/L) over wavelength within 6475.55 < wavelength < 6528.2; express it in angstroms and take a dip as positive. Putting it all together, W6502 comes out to -1.3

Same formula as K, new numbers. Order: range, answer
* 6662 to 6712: 2.9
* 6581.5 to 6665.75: 2.71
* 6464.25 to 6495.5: 3.02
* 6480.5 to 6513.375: 2.91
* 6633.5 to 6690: 2.78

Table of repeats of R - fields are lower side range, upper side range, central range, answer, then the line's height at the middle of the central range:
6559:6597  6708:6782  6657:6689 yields 1.01 angstroms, 2.9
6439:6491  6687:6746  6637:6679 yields 2.24 angstroms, 2.89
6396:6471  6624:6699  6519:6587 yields -3.06 angstroms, 2.84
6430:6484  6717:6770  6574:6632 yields 3.35 angstroms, 2.91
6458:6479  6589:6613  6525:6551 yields -1.63 angstroms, 2.79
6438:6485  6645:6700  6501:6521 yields 0.54 angstroms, 2.93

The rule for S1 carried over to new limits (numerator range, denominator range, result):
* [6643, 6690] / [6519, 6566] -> 0.94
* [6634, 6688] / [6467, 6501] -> 0.93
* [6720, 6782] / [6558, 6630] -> 1.04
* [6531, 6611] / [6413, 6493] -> 1.00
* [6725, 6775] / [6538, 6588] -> 0.98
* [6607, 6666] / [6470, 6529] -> 0.90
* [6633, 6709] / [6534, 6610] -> 0.96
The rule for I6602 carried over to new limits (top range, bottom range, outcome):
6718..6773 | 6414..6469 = 1.10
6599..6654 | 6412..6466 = 0.98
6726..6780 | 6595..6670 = 1.13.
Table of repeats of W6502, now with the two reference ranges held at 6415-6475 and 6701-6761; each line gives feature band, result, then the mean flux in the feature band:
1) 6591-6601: 0.6 angstroms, 2.71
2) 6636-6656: 0.6 angstroms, 2.8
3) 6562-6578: -0.9 angstroms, 3.04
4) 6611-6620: 1.6 angstroms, 2.37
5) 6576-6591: -0.5 angstroms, 2.97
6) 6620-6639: 2.1 angstroms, 2.57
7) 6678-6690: -0.5 angstroms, 2.99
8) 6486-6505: -0.2 angstroms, 2.92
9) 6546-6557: -0.6 angstroms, 3.04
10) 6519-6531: -0.2 angstroms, 2.95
